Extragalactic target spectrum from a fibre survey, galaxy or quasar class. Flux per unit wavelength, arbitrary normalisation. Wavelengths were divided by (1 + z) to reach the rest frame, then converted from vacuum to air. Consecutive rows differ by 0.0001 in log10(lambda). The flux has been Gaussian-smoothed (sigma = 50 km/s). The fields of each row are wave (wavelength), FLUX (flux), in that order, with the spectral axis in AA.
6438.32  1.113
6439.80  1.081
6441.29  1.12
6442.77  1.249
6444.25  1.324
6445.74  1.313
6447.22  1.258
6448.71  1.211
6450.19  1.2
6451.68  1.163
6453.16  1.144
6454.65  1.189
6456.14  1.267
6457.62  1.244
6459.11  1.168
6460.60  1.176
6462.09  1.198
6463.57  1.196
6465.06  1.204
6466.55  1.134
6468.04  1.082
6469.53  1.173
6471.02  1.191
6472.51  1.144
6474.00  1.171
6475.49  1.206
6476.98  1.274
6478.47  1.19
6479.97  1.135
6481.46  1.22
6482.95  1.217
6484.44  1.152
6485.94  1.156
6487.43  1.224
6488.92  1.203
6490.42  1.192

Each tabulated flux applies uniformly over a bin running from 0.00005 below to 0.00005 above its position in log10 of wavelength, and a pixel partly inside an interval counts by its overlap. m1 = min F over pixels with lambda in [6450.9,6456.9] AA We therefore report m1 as 1.144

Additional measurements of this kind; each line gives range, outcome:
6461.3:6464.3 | 1.196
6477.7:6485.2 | 1.135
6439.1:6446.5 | 1.081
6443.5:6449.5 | 1.211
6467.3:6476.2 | 1.082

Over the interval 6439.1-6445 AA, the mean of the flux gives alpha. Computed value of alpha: 1.19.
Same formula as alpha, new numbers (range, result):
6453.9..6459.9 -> 1.22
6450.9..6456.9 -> 1.19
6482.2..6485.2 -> 1.18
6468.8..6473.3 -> 1.17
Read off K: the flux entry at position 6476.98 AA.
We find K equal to 1.274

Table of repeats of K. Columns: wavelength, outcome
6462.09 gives 1.198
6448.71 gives 1.211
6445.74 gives 1.313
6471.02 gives 1.191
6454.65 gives 1.189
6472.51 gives 1.144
